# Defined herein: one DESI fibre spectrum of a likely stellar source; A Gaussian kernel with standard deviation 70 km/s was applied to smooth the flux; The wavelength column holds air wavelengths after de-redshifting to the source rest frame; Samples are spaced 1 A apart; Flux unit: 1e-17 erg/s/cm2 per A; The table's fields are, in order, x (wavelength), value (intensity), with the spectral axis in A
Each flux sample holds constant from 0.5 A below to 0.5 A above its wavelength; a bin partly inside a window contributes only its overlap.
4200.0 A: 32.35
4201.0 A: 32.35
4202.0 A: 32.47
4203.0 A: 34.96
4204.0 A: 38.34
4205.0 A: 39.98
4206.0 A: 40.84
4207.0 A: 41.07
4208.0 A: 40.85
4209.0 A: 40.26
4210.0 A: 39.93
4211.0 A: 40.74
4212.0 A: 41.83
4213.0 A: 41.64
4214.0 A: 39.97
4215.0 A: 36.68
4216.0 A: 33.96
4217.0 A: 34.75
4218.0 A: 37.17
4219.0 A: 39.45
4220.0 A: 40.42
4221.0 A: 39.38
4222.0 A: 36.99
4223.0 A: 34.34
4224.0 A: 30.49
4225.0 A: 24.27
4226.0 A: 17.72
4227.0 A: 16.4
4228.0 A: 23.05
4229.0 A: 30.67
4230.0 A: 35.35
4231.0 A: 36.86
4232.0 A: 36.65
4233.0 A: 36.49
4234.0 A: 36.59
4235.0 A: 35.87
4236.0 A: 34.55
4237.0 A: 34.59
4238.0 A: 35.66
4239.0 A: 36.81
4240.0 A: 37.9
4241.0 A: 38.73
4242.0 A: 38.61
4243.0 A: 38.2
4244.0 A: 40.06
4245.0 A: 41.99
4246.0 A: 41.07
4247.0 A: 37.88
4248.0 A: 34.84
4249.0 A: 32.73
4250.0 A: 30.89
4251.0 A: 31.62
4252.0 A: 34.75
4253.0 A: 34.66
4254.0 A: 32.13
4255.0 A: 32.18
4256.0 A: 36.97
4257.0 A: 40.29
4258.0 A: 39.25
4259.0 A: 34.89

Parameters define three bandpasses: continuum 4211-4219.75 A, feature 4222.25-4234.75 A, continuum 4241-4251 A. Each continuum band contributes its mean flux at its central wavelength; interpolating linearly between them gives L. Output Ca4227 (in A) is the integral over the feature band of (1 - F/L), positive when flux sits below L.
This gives 2.5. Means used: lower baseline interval 38.4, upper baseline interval 37.1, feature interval 30.2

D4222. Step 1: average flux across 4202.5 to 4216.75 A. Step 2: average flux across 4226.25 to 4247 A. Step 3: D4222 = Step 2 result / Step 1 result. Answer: 0.89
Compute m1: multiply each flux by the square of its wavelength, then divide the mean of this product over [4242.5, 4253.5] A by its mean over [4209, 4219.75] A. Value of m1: 1.0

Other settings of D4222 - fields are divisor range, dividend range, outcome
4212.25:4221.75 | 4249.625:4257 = 0.89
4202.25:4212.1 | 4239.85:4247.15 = 1.00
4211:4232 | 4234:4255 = 1.07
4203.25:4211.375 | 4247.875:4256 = 0.83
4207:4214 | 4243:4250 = 0.92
